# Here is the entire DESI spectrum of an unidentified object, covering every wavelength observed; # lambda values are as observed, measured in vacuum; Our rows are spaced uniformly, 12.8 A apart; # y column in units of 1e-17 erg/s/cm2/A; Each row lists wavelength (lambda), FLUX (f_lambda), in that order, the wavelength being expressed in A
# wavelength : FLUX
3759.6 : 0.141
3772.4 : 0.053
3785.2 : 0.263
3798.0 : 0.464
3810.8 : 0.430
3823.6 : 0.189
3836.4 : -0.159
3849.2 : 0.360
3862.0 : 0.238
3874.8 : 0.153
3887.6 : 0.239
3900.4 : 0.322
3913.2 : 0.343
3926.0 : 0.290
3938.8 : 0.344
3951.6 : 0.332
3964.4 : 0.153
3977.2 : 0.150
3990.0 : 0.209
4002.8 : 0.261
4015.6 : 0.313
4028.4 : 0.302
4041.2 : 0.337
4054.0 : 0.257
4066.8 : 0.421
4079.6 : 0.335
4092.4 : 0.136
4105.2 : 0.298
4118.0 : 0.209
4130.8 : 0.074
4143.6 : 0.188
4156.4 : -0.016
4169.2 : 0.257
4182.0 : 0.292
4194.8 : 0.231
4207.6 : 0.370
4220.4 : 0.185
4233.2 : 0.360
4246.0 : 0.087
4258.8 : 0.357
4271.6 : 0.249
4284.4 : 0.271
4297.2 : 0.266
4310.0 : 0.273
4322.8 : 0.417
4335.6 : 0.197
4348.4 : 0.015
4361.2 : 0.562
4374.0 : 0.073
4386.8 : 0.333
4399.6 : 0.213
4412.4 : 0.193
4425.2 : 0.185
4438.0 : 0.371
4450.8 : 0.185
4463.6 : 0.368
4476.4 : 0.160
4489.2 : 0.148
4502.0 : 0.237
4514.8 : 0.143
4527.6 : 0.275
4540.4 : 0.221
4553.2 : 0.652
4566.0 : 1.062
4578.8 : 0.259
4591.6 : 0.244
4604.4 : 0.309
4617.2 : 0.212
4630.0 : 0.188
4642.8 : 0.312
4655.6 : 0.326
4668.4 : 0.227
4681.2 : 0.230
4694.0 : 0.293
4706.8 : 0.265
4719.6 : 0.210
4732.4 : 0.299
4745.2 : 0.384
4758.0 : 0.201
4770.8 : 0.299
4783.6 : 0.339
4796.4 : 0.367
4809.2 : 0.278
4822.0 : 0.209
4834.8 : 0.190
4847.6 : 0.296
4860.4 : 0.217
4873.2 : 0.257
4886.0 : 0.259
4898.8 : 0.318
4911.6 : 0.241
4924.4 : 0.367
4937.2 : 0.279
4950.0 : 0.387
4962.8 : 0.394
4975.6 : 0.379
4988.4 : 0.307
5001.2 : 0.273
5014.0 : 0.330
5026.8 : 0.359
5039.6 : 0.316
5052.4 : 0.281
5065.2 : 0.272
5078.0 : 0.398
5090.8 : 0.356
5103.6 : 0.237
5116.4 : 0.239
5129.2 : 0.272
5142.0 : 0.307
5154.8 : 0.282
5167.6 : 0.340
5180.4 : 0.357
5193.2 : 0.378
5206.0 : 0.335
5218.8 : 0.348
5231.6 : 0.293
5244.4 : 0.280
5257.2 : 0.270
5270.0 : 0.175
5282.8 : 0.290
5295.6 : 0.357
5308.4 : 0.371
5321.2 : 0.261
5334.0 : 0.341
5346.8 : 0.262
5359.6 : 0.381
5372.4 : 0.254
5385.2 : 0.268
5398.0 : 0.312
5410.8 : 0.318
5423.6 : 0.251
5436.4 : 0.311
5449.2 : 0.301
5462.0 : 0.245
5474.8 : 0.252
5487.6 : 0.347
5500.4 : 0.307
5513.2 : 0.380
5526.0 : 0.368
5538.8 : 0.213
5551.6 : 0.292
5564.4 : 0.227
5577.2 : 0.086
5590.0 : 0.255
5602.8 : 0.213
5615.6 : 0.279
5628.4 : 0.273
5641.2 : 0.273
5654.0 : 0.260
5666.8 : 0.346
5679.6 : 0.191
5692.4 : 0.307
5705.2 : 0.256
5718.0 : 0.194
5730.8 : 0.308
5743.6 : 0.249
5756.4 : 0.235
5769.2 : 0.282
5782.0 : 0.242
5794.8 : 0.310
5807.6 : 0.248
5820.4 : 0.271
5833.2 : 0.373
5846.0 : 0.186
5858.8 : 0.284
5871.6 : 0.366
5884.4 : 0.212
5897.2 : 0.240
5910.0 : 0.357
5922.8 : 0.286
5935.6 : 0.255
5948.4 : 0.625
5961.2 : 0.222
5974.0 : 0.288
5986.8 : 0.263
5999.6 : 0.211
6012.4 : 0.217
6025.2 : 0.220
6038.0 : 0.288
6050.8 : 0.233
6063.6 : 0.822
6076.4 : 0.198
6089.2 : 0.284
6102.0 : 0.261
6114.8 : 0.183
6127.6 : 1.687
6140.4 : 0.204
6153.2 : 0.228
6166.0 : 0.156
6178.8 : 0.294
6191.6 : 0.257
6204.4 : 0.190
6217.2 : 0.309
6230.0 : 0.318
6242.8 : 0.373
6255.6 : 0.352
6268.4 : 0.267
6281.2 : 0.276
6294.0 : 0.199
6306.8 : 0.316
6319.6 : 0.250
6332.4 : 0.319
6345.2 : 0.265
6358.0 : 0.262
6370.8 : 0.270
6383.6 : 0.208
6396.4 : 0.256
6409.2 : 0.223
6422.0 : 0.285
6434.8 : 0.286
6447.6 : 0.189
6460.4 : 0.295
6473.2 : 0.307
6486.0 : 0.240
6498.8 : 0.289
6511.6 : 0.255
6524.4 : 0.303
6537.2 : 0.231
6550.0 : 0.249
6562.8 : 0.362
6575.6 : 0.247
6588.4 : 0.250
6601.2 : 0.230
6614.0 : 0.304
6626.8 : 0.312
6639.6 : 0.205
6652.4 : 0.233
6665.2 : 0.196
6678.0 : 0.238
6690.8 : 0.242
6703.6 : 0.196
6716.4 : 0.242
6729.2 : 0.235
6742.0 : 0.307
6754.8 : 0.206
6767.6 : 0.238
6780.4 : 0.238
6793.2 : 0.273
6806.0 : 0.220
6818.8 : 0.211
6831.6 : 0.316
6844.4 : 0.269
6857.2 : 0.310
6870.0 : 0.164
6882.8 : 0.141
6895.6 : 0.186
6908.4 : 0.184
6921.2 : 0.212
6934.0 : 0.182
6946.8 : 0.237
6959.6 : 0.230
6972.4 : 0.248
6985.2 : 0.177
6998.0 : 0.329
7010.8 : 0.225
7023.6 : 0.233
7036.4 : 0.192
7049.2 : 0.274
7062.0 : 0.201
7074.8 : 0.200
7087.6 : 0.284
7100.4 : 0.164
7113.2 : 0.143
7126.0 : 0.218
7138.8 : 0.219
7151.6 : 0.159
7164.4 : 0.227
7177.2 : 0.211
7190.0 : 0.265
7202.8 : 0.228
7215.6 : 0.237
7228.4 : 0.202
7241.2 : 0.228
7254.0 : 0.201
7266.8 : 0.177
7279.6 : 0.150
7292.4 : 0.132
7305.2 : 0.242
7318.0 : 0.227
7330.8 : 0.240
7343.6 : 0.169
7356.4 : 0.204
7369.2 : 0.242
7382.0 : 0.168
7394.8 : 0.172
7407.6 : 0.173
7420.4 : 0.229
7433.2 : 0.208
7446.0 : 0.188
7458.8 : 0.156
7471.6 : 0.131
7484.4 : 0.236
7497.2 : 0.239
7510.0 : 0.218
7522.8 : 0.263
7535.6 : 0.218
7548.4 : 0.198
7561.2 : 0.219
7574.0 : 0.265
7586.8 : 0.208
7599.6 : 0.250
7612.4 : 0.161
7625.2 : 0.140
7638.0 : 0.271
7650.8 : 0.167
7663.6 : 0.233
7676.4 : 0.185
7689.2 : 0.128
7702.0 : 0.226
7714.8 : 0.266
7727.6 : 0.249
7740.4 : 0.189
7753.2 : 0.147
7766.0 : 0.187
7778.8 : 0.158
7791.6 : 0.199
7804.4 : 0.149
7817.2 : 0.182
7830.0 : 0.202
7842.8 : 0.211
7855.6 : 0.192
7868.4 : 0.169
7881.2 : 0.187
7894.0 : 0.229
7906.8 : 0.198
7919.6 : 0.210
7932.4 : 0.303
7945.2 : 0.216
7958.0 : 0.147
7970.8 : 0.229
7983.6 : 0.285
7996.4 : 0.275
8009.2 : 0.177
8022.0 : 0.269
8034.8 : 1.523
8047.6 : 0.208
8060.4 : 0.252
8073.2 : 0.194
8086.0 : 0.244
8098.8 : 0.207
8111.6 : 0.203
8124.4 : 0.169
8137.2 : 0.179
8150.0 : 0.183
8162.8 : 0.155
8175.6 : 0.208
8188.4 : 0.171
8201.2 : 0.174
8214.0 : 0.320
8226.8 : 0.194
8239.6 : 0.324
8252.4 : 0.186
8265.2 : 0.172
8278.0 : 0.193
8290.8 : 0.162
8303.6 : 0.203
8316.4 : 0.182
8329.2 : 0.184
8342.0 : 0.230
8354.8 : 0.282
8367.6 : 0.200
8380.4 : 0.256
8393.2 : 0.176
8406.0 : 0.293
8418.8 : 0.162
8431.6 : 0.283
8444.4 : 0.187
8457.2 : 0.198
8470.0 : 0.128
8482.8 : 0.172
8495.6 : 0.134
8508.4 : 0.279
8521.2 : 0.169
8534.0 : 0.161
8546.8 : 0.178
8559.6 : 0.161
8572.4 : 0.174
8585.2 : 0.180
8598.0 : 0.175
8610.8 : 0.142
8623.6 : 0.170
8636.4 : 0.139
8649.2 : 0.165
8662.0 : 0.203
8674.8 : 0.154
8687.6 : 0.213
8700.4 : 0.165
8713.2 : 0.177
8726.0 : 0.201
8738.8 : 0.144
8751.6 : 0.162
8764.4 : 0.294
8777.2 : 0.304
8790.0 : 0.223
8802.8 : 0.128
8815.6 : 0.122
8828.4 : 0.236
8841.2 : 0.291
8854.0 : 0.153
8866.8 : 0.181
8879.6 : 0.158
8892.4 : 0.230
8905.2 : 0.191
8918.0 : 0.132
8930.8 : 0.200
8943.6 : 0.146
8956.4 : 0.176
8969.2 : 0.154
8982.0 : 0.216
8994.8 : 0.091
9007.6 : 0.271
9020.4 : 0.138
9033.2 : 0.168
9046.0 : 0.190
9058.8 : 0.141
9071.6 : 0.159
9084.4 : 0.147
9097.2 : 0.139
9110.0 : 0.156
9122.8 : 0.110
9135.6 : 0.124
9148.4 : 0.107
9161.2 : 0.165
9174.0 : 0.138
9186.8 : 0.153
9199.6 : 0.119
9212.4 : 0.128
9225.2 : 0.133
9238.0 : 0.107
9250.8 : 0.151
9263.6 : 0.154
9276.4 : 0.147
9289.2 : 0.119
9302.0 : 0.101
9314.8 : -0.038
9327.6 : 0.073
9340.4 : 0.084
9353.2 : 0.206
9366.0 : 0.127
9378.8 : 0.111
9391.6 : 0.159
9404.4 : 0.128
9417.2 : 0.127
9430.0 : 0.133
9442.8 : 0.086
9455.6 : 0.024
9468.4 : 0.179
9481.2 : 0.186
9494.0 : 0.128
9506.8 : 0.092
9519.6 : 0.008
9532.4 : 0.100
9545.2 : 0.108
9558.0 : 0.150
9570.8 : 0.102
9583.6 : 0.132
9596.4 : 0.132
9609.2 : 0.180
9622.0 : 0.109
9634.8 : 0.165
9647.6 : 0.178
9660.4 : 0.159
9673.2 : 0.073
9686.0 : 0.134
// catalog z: 0.223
